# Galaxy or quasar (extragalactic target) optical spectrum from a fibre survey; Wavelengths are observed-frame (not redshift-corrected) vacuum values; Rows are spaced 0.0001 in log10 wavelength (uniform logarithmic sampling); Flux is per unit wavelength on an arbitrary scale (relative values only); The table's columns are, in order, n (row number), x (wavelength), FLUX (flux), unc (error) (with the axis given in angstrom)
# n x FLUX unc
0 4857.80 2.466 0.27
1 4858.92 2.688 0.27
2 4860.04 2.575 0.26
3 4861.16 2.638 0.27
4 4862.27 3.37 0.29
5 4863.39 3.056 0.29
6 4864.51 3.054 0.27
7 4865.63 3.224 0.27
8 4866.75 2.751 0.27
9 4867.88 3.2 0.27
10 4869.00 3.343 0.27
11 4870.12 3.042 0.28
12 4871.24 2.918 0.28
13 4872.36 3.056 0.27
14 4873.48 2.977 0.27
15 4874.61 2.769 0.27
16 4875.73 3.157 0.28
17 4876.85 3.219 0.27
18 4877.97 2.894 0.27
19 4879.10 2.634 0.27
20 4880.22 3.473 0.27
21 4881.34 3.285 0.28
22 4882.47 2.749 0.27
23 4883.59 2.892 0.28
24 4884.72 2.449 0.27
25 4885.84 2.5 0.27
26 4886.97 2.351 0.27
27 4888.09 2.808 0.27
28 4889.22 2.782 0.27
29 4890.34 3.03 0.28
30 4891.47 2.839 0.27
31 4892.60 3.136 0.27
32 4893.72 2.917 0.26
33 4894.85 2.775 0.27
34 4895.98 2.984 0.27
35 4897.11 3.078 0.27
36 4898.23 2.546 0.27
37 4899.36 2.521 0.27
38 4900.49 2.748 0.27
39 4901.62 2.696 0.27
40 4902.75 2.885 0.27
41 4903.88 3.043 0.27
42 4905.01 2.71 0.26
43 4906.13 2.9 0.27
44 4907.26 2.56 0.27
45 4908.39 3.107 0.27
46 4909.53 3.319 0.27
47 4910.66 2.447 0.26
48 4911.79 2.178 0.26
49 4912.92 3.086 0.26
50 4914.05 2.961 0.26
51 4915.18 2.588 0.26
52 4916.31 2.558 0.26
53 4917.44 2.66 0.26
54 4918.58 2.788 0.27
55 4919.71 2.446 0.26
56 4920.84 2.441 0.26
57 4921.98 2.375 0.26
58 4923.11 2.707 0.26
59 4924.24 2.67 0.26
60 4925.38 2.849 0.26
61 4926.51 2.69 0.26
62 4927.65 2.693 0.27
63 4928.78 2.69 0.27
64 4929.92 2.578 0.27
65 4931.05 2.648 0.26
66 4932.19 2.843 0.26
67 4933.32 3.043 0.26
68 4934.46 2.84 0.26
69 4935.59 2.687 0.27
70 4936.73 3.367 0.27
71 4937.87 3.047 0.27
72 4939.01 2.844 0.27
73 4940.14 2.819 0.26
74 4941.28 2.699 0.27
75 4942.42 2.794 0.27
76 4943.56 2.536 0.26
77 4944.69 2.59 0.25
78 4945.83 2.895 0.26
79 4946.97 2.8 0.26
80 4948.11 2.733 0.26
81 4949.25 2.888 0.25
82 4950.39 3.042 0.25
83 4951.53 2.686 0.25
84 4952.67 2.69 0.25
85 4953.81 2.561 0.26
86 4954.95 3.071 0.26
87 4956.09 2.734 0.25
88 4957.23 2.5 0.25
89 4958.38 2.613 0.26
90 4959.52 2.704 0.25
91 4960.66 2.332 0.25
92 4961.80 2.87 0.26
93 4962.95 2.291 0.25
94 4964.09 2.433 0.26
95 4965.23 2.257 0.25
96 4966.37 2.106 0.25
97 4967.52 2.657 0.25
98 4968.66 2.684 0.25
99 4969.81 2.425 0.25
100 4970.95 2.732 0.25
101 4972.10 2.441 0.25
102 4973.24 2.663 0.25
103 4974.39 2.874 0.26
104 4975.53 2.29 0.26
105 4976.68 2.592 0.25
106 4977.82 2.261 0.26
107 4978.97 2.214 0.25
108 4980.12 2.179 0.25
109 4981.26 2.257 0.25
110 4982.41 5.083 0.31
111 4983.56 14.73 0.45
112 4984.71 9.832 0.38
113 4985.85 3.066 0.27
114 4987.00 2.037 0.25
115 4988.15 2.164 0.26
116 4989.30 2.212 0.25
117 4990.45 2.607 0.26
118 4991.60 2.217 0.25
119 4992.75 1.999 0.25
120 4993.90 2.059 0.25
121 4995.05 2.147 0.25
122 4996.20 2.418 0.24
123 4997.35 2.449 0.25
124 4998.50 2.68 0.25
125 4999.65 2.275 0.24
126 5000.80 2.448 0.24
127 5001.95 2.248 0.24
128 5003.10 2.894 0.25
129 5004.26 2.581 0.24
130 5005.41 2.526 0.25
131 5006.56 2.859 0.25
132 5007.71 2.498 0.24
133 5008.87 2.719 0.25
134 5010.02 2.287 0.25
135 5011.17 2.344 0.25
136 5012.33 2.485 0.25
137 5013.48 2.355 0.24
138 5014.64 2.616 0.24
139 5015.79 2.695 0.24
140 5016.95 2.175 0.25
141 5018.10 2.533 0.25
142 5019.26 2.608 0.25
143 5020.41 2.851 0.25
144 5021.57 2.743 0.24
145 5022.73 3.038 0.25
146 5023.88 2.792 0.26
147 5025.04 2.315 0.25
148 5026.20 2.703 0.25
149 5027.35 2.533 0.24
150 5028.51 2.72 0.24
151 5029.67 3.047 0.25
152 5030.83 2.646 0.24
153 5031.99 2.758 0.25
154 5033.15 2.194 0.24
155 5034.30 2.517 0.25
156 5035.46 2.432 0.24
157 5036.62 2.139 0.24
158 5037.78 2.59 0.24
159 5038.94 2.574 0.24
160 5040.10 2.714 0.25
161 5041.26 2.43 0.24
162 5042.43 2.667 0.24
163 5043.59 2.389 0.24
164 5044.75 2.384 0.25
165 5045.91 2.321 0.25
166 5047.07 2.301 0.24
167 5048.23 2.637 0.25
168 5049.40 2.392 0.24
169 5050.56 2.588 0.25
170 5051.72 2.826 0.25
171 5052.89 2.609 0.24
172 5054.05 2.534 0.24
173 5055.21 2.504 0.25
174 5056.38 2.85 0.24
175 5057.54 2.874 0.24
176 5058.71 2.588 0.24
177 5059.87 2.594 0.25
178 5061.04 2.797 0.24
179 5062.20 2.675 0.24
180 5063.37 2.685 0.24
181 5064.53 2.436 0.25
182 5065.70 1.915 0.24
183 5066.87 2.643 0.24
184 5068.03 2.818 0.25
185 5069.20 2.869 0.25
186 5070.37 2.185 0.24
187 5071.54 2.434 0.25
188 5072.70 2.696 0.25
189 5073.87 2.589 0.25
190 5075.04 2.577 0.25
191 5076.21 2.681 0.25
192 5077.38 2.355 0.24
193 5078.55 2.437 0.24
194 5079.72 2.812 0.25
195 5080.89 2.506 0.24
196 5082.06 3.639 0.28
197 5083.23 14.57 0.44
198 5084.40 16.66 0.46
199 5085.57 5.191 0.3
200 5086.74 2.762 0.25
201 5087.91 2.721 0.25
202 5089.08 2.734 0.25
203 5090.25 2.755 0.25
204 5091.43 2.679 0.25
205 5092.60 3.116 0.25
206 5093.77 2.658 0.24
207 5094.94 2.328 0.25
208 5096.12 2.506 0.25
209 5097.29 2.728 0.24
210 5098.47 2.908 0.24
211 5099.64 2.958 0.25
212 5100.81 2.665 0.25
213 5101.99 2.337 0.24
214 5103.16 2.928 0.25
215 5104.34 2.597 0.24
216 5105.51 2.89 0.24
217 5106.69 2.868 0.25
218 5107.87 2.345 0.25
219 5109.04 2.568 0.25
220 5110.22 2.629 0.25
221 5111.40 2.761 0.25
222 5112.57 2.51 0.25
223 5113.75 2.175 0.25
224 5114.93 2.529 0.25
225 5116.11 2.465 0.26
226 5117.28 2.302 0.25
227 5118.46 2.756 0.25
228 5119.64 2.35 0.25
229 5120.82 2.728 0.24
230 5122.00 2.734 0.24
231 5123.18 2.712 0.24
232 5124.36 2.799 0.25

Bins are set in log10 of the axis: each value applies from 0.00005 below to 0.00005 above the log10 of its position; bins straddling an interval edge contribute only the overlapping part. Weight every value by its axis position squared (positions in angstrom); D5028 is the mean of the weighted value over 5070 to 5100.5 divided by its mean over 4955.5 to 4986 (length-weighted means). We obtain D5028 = 1.18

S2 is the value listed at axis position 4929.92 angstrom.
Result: 2.578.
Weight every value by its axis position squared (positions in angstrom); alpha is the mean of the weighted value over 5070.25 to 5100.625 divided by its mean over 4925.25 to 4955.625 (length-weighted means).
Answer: 1.43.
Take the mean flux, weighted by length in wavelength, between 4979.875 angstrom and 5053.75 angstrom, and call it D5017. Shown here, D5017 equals 2.85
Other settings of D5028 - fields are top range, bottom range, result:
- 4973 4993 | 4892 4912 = 1.34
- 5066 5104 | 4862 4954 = 1.35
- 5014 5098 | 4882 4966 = 1.16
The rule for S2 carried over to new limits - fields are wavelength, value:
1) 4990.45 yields 2.607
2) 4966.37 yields 2.106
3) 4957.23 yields 2.5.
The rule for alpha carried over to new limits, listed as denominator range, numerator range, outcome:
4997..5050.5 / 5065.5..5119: 1.32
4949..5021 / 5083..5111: 1.37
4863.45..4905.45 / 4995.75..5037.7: 0.93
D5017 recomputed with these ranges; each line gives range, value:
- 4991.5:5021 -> 2.46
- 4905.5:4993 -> 2.92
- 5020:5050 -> 2.57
